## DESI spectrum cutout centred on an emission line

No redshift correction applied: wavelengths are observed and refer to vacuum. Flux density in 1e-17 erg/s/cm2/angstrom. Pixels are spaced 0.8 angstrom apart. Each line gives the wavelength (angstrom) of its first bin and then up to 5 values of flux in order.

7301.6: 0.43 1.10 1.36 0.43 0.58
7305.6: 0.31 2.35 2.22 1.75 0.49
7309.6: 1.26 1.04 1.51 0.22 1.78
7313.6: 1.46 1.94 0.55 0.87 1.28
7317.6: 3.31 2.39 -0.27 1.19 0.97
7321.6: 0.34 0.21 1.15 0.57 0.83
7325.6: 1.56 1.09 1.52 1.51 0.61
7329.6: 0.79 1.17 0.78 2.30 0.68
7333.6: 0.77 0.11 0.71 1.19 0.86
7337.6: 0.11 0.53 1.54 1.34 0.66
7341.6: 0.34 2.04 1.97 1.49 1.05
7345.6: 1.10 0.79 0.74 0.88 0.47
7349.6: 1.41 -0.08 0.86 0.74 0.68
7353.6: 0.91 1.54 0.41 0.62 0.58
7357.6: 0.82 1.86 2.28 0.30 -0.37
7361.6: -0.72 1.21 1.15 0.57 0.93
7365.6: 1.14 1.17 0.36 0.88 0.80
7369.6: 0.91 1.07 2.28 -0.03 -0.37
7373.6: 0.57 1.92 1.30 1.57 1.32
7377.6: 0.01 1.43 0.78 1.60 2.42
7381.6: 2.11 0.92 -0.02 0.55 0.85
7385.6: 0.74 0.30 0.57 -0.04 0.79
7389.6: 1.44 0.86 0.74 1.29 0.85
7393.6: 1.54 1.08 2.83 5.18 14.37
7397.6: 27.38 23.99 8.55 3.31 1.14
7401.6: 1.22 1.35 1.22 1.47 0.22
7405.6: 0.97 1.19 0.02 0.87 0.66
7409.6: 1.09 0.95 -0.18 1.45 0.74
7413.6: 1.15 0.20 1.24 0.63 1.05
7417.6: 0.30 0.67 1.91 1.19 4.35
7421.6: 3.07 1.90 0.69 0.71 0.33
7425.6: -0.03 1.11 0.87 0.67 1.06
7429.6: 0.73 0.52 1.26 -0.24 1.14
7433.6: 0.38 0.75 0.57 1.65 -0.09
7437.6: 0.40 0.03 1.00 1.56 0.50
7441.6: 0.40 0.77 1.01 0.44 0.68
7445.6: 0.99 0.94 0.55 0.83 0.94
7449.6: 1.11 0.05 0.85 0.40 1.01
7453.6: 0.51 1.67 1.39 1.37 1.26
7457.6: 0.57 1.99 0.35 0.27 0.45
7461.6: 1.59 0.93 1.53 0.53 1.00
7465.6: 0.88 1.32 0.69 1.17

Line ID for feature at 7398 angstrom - Halpha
